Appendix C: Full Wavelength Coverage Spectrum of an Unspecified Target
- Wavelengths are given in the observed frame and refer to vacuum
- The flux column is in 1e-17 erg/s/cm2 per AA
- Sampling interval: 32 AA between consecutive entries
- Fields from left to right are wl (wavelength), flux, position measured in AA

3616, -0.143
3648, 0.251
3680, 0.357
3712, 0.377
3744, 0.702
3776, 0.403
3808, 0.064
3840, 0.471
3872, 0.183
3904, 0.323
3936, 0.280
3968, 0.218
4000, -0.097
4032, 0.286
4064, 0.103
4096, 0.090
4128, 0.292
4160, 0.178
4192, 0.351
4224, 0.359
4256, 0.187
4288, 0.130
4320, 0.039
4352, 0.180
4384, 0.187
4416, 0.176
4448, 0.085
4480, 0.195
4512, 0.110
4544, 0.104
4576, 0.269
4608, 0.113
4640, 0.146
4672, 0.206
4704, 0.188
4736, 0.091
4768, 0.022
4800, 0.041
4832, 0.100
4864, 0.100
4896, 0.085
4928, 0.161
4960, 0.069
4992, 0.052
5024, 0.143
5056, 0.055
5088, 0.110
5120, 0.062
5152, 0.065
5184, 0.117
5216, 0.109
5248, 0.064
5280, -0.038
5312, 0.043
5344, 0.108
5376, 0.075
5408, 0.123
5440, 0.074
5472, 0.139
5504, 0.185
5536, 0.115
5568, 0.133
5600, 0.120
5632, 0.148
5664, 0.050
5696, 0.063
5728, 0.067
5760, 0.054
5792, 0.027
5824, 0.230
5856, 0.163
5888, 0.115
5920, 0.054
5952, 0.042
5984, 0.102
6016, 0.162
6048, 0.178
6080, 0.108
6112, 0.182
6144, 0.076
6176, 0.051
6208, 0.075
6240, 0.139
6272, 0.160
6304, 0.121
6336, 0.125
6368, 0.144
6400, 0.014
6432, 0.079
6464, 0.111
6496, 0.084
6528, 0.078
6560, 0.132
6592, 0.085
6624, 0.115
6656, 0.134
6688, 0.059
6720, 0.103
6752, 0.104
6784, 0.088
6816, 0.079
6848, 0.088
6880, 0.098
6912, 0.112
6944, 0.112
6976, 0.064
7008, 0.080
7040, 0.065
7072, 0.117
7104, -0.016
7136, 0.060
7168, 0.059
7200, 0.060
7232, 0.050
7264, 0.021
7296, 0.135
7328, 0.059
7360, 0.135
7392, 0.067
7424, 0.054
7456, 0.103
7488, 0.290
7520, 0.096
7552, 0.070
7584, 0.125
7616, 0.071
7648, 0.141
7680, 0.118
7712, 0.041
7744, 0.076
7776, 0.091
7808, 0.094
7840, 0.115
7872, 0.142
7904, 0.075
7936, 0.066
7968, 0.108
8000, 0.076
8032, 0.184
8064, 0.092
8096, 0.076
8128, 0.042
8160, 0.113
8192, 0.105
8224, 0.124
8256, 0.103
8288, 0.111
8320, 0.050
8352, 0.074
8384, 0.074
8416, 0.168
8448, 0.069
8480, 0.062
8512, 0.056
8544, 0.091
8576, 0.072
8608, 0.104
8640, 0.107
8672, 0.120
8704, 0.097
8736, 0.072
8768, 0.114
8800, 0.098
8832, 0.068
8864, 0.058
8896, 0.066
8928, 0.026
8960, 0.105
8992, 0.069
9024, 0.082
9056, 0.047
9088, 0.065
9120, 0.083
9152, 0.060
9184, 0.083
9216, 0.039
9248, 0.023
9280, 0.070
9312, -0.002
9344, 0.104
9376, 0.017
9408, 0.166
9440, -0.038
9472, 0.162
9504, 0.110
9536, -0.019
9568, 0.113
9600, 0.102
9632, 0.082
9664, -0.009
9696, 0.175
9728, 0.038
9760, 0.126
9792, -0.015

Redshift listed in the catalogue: 1.01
